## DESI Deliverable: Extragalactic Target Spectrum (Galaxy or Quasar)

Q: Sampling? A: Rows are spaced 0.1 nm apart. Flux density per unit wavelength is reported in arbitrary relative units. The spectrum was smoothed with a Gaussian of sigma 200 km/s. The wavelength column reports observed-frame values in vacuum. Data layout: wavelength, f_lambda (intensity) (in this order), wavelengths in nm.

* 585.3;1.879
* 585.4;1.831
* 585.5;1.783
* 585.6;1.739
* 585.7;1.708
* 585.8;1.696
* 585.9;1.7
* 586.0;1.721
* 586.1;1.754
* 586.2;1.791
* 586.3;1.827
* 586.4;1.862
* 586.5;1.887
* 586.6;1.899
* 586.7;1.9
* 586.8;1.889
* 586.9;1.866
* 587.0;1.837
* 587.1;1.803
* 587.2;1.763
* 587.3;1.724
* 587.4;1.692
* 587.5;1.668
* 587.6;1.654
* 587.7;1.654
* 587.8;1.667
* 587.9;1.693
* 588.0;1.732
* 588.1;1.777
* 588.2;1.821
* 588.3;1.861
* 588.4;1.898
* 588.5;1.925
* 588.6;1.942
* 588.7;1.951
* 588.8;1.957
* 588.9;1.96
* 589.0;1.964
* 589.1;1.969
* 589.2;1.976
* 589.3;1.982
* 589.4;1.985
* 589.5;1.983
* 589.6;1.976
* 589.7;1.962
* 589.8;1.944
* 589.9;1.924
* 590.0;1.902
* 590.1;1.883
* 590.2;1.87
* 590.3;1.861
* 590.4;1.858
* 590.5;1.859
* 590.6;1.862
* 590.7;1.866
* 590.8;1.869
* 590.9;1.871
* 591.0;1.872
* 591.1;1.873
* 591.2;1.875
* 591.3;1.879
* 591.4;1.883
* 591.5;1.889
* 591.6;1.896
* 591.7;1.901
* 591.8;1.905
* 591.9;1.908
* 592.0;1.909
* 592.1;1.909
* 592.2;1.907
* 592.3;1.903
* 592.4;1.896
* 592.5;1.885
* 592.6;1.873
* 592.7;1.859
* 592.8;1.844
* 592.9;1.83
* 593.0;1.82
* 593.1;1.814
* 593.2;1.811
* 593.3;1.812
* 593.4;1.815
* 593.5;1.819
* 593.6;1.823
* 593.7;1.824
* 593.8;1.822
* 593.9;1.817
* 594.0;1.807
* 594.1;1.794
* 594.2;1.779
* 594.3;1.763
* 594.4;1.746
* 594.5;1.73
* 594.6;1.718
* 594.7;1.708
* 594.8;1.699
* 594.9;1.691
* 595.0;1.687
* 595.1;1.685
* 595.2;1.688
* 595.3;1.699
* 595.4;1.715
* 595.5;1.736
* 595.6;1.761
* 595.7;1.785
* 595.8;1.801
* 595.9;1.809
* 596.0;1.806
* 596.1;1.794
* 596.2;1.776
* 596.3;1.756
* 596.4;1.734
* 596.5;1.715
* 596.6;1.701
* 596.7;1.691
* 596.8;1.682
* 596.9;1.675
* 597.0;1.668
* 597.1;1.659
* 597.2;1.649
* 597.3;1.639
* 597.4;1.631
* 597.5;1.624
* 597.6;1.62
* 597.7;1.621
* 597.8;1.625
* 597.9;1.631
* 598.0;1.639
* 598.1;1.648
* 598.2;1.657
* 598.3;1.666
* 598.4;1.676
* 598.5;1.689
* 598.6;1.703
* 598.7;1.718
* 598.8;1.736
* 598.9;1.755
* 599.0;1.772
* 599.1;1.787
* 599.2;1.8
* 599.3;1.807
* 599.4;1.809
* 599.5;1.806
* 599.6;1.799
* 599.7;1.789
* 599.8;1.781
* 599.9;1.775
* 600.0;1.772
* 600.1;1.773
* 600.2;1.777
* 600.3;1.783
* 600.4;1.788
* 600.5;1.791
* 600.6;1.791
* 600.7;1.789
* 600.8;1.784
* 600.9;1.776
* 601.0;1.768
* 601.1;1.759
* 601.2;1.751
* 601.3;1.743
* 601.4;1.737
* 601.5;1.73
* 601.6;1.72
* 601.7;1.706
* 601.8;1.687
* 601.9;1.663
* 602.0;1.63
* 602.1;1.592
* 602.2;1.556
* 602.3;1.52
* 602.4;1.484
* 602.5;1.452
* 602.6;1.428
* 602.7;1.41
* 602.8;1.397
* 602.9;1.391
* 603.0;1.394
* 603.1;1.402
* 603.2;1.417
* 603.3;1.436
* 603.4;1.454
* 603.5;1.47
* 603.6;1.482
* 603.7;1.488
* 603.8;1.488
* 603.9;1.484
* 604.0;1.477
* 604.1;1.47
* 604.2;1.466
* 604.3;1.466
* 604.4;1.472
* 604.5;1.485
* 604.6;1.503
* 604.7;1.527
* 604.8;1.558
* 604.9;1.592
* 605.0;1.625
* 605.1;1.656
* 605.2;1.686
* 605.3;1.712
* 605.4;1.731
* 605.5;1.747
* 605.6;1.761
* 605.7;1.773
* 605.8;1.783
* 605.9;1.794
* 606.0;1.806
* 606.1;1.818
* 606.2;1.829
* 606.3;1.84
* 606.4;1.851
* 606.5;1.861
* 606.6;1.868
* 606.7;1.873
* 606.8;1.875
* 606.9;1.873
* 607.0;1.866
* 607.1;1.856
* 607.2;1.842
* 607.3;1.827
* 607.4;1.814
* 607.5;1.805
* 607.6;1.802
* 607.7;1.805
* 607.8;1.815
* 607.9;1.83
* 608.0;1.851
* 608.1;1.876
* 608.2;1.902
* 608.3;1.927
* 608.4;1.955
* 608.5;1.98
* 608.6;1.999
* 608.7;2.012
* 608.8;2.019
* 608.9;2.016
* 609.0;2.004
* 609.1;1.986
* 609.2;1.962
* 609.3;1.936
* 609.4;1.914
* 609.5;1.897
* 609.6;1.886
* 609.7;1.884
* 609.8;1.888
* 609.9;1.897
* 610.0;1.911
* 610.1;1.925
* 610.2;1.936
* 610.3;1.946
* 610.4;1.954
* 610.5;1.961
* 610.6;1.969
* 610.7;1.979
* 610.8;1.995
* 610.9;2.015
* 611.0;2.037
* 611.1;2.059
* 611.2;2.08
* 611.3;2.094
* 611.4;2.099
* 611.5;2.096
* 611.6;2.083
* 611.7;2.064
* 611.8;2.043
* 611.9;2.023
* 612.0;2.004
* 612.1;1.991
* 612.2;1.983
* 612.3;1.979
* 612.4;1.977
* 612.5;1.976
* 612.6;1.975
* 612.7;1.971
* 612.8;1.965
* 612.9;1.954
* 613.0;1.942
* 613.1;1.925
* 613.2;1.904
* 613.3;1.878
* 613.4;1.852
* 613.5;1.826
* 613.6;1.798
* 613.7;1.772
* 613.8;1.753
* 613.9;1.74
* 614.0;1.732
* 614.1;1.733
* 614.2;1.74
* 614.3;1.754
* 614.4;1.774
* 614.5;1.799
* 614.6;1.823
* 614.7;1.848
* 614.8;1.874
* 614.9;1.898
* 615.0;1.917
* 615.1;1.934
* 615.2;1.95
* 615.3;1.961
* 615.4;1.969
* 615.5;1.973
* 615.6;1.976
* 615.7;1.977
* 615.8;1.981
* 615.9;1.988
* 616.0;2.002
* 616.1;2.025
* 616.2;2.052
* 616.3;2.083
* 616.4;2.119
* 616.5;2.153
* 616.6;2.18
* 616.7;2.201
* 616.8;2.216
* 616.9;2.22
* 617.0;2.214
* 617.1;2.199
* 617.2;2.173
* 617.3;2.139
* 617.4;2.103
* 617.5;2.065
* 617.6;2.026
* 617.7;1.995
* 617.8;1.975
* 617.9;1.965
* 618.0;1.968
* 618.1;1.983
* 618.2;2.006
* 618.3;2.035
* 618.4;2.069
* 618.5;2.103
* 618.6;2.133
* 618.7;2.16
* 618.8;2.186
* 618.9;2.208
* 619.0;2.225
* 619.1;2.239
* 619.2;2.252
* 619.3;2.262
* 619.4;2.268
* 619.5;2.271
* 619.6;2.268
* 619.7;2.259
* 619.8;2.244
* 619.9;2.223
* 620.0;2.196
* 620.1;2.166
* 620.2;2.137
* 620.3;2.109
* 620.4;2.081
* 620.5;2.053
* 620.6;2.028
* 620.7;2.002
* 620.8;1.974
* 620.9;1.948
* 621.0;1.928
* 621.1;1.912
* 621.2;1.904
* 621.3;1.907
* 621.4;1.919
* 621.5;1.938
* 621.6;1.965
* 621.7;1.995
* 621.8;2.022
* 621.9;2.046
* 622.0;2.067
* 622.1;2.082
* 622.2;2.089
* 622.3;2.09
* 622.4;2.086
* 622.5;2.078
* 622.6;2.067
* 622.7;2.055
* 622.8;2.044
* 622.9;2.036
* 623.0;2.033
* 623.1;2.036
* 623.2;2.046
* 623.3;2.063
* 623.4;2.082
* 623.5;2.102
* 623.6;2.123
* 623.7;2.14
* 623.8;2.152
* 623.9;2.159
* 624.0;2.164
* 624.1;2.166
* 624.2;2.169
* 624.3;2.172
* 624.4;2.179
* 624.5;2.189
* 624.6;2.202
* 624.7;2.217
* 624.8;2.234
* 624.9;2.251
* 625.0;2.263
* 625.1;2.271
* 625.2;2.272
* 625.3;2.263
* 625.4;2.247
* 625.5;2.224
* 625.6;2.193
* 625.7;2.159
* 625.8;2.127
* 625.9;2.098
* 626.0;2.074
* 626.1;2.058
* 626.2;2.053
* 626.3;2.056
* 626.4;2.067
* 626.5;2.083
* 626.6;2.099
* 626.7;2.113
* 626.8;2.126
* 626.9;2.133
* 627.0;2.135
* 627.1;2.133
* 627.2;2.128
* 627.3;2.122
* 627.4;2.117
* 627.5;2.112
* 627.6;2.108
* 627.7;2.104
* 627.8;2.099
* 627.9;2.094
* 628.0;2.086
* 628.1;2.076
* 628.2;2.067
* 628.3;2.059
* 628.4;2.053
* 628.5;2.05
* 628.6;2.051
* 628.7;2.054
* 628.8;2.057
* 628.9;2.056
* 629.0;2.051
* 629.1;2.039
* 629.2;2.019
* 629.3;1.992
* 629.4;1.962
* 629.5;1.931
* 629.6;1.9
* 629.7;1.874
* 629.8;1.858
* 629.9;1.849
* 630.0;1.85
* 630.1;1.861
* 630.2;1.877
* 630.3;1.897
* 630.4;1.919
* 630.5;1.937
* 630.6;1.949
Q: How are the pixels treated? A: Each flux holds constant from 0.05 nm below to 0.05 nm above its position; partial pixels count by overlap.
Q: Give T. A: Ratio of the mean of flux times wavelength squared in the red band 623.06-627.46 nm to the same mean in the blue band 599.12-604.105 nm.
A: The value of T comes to 1.4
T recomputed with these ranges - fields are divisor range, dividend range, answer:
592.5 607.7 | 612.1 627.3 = 1.29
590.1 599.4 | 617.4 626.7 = 1.30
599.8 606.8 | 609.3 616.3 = 1.21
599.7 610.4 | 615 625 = 1.27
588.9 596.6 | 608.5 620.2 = 1.18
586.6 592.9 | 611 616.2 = 1.12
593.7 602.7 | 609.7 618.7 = 1.22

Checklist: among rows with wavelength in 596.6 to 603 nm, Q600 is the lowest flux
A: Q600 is 1.391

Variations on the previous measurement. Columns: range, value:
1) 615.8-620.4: 1.965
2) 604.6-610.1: 1.503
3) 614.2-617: 1.74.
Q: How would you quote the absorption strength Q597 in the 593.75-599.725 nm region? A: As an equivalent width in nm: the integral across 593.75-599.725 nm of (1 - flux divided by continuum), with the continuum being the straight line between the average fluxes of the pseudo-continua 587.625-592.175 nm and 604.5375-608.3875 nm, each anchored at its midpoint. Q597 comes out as 0.39 nm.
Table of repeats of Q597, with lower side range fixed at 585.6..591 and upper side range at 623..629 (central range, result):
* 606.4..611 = 0.199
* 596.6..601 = 0.461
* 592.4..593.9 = 0.038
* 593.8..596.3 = 0.191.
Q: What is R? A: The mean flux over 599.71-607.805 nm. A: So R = 1.67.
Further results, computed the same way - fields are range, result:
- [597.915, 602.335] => 1.73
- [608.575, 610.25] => 1.94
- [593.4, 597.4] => 1.74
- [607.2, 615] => 1.92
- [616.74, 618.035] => 2.1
